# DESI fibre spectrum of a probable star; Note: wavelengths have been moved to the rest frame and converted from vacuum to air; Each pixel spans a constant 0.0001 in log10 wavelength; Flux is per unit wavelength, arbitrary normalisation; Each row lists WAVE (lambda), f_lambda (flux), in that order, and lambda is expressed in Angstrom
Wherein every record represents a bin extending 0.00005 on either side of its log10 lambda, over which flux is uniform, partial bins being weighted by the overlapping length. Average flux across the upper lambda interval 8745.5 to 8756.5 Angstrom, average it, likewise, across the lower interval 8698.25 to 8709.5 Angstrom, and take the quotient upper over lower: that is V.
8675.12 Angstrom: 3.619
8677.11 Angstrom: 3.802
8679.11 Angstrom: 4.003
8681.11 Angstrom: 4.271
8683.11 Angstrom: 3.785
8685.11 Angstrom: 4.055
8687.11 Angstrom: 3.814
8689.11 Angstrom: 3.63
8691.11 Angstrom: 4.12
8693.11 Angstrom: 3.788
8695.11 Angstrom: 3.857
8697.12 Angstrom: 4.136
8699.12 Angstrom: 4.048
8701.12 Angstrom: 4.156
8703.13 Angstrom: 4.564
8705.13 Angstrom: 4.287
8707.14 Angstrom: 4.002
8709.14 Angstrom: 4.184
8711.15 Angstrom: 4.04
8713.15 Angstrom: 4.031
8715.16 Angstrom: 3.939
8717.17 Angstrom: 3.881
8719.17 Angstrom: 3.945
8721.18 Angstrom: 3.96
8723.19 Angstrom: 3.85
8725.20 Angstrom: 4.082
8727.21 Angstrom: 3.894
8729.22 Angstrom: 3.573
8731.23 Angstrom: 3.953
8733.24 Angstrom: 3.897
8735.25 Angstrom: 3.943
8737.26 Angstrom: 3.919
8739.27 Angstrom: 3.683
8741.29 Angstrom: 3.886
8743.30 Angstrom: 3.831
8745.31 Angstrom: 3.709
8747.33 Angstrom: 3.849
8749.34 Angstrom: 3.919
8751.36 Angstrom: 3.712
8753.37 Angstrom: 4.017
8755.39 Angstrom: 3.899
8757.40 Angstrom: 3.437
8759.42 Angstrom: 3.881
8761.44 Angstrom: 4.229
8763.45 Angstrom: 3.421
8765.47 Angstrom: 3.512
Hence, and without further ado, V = 0.9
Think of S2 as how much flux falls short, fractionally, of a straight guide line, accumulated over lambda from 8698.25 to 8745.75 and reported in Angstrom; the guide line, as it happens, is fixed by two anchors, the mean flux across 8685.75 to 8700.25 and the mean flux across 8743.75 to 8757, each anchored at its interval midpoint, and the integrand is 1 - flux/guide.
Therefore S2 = -1.2 Angstrom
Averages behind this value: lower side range 3.92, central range 3.97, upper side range 3.83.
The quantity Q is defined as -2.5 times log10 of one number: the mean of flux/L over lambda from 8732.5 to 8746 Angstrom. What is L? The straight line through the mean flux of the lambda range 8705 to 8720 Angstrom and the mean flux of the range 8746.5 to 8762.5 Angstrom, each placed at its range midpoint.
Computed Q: 0.02 mag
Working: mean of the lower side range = 4.03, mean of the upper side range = 3.87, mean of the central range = 3.84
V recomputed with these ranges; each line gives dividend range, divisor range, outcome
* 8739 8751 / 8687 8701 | 0.97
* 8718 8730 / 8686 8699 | 1.00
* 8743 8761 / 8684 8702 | 0.97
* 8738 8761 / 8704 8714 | 0.93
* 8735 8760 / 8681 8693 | 0.98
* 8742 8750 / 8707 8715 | 0.94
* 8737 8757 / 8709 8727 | 0.96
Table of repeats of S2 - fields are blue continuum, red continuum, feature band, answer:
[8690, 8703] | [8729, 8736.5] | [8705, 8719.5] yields -0.2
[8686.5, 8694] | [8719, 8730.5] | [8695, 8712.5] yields -1.4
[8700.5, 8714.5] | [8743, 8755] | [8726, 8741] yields 0.5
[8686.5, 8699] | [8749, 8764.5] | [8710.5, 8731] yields -0.3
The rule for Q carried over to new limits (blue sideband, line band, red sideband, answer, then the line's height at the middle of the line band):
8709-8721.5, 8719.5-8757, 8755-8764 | 0.01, 3.88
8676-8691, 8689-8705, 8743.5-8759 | -0.05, 3.9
